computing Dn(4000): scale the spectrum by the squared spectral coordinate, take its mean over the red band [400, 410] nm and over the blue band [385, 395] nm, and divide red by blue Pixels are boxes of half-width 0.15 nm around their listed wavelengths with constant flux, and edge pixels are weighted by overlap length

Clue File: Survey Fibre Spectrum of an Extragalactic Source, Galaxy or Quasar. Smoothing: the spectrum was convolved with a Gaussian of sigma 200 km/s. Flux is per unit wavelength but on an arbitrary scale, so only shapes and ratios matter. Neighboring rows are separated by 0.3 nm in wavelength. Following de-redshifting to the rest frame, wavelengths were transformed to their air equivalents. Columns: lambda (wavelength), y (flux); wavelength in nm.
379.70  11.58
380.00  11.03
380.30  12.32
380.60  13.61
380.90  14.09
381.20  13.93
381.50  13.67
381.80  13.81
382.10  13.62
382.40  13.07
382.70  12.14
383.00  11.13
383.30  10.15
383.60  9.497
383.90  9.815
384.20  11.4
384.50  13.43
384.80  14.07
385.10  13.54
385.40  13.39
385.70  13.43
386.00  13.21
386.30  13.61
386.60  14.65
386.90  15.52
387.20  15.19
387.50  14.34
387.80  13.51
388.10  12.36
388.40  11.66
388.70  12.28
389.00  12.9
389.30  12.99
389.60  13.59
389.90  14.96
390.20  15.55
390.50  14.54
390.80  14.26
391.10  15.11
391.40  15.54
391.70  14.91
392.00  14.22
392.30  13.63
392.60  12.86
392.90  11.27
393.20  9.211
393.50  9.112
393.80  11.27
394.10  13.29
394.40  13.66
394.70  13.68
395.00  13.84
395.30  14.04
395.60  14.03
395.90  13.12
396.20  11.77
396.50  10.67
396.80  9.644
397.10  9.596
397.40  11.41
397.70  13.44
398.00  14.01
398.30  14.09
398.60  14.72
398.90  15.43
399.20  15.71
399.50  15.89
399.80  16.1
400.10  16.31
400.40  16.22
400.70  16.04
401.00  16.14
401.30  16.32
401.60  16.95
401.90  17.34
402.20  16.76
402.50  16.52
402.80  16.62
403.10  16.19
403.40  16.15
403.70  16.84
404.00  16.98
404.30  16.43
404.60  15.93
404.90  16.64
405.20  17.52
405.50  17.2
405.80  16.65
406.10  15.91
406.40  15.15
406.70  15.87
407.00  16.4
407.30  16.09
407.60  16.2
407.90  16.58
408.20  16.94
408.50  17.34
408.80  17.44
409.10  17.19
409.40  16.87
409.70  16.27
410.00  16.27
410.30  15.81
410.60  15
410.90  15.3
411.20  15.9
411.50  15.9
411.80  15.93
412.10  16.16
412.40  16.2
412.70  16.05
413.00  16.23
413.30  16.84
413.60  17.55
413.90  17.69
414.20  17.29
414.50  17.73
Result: 1.33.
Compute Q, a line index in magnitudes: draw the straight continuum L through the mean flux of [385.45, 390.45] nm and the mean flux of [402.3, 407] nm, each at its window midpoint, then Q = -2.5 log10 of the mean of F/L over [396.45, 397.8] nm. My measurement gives 0.37 mag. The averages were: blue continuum 13.7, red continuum 16.4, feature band 10.9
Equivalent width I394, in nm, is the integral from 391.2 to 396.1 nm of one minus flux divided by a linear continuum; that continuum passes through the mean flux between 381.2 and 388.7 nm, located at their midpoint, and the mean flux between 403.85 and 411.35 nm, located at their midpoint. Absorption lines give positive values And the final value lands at 0.44 nm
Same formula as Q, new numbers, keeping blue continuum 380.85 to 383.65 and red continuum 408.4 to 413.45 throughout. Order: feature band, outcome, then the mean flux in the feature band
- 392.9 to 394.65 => 0.22 mag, 11.4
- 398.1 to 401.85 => -0.07 mag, 15.8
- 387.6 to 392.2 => -0.03 mag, 13.9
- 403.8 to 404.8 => -0.07 mag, 16.5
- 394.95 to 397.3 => 0.19 mag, 12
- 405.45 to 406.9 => -0.03 mag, 16.1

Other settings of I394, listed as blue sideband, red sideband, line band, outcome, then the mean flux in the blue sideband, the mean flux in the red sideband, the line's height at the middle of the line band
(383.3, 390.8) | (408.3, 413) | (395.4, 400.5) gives 0.36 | 13.3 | 16.2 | 14.6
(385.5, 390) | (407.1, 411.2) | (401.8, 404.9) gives -0.19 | 13.6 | 16.4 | 15.6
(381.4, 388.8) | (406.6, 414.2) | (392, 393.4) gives 0.20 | 12.9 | 16.4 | 14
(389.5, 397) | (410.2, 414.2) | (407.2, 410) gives -0.20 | 13.1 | 16.2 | 15.6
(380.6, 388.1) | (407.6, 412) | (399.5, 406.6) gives -0.45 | 13.1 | 16.3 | 15.5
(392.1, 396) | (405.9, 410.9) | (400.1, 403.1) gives -0.41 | 12.6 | 16.3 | 14.5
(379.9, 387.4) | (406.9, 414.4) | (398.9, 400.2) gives -0.08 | 13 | 16.5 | 15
